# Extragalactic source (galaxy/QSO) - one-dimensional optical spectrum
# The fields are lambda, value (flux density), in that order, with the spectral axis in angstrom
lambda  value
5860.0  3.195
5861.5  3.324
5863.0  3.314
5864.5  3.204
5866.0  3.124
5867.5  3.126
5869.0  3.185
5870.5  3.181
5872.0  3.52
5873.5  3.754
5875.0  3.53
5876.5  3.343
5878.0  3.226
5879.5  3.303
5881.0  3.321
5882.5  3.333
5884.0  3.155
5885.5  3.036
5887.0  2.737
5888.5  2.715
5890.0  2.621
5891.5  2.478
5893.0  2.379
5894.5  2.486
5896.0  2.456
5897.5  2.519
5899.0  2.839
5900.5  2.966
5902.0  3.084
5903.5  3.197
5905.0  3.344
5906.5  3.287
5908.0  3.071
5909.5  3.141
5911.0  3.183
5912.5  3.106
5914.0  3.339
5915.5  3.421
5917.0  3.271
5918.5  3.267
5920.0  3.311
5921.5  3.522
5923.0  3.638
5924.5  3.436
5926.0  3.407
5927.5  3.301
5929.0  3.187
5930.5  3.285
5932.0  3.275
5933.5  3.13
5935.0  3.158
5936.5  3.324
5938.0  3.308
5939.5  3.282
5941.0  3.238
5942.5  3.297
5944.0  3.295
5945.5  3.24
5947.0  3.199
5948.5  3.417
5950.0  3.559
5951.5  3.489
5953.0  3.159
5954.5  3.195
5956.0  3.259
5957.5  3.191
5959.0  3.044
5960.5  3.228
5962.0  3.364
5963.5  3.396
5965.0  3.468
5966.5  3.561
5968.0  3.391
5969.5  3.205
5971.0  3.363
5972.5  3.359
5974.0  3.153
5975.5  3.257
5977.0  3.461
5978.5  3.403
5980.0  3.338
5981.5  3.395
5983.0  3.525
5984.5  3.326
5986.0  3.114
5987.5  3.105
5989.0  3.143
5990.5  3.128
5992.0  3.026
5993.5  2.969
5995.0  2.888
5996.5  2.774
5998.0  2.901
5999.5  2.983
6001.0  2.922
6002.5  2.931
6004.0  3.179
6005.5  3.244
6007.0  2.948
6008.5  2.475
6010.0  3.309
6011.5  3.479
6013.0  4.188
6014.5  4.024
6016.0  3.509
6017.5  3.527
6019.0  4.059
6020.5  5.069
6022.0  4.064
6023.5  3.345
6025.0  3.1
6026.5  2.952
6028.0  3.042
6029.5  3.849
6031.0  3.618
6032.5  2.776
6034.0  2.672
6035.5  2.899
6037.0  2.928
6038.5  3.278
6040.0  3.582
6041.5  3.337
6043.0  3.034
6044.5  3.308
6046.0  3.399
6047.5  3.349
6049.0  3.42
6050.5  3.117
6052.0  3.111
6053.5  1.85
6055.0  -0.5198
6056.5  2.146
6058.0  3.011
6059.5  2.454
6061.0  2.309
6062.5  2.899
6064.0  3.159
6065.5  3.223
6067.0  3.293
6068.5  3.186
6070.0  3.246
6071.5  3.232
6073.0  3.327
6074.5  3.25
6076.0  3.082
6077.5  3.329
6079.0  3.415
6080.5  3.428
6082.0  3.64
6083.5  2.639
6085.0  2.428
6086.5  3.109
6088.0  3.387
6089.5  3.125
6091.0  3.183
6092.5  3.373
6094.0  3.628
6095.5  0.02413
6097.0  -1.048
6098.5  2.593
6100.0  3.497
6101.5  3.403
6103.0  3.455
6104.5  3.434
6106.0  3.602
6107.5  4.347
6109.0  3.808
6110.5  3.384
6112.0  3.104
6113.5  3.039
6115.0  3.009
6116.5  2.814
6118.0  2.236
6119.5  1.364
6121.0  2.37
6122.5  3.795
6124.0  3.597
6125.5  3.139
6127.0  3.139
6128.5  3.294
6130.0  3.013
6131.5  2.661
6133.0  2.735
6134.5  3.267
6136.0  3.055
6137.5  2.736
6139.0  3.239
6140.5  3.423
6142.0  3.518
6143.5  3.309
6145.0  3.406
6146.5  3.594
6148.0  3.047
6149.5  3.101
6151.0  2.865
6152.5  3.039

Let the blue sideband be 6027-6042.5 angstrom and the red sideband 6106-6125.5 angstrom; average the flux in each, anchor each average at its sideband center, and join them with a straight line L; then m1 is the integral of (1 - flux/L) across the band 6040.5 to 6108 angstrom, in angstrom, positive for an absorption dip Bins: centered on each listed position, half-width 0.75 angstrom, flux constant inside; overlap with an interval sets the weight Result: 4.96 angstrom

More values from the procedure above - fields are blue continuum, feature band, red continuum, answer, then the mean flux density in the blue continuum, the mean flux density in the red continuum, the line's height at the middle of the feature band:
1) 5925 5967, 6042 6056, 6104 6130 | 2.3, 3.29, 3.14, 3.2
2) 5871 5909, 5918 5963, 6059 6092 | -3.7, 3.03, 3.11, 3.05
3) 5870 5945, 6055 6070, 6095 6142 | 1.4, 3.16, 2.91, 2.98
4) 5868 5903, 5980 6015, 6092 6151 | -2.0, 3.01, 2.98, 3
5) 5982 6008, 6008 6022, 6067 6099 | -3.6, 3.06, 2.85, 3.01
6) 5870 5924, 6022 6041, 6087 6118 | -1.3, 3.11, 2.94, 3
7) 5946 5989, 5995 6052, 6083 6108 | -3.8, 3.32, 2.82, 3.1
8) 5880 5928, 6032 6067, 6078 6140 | 2.0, 3.07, 2.97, 3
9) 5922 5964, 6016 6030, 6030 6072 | -3.0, 3.3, 2.91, 3.01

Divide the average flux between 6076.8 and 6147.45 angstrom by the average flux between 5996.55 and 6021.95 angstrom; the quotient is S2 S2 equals 0.9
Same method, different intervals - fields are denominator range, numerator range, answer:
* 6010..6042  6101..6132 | 0.90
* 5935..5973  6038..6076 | 0.88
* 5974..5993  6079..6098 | 0.80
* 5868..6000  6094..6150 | 0.93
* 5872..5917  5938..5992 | 1.08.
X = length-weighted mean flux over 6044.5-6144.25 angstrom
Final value 2.95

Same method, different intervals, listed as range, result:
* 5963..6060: 3.18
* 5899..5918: 3.19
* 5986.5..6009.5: 2.98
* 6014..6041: 3.45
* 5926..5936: 3.24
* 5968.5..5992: 3.28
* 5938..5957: 3.3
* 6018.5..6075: 3.08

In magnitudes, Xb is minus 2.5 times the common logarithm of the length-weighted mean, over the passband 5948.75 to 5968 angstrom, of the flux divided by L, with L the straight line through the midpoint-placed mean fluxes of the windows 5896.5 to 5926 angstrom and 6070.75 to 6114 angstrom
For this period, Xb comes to -0.06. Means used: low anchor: 3.21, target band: 3.33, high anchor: 3.04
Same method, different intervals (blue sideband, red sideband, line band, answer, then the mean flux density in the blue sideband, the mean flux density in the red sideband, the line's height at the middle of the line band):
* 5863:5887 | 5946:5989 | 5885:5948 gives 0.06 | 3.27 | 3.32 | 3.29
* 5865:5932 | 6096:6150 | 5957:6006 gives -0.04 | 3.14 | 3.03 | 3.1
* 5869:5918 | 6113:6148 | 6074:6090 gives -0.04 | 3.08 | 3.03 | 3.04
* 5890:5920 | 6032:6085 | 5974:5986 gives -0.13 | 2.99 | 2.96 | 2.97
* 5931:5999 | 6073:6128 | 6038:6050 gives -0.08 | 3.25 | 2.98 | 3.09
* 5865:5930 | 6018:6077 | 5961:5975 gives -0.08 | 3.14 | 3.09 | 3.12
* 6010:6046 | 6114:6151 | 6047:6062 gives 0.36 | 3.46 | 3.03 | 3.35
